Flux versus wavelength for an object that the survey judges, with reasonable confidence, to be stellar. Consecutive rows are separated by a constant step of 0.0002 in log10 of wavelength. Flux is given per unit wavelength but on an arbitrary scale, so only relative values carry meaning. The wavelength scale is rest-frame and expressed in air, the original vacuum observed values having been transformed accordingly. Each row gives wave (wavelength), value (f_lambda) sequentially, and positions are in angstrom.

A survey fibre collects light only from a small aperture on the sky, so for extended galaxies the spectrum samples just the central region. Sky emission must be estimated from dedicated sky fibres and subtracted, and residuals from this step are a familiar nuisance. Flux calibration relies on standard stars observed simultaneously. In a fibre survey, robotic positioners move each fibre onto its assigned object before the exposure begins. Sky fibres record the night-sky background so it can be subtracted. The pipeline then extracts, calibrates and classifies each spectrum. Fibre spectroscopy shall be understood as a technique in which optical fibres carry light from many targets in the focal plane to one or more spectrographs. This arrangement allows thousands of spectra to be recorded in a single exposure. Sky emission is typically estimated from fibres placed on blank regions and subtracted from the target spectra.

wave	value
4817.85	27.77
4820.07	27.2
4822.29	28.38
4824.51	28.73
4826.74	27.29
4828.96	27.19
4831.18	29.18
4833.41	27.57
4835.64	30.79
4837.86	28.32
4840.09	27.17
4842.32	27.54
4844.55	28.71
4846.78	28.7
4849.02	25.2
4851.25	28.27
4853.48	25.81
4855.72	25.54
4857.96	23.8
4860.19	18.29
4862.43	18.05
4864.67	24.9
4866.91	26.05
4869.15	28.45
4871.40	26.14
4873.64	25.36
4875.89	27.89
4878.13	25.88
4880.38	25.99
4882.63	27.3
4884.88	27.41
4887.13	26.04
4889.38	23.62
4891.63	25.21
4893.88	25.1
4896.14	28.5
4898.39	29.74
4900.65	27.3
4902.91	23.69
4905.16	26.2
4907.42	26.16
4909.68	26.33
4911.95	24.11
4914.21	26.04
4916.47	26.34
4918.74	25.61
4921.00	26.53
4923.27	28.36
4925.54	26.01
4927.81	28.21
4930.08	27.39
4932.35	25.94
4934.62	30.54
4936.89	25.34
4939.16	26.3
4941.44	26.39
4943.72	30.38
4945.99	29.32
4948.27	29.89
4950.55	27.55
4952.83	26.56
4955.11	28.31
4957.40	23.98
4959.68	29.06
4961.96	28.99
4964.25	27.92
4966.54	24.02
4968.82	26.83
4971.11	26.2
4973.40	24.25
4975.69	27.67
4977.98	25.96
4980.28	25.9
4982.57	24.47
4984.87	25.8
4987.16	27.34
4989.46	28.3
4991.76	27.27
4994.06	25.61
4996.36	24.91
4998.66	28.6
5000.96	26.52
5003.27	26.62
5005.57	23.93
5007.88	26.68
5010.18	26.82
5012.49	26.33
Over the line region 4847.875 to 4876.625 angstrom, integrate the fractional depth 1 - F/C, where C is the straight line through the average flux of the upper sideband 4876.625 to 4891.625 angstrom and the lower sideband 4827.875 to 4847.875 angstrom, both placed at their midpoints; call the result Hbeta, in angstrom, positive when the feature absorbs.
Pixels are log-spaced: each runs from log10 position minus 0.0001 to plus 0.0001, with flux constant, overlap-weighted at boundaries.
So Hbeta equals 2.4 angstrom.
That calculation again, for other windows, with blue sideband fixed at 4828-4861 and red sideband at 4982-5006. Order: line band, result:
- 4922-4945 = -0.8 angstrom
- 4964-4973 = 0.2 angstrom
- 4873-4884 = 0.1 angstrom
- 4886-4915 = 0.8 angstrom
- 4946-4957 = -0.6 angstrom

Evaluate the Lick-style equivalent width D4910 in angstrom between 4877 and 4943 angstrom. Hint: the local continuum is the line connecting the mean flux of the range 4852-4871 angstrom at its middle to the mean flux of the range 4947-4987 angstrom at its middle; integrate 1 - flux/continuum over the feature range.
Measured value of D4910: -3.3 angstrom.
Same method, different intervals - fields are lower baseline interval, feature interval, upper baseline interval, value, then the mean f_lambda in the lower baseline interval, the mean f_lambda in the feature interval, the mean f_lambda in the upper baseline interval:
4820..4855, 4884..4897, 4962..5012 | 0.7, 27.9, 25.9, 26.3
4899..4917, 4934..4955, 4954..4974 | -1.3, 25.9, 28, 26.7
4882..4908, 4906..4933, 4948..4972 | 0.2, 26.3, 26.4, 27.1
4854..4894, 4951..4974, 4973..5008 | -0.6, 25.1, 26.7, 26.3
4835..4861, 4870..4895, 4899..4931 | 0.4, 26.5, 26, 26.3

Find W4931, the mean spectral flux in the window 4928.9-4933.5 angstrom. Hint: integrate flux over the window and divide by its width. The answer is 26.7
